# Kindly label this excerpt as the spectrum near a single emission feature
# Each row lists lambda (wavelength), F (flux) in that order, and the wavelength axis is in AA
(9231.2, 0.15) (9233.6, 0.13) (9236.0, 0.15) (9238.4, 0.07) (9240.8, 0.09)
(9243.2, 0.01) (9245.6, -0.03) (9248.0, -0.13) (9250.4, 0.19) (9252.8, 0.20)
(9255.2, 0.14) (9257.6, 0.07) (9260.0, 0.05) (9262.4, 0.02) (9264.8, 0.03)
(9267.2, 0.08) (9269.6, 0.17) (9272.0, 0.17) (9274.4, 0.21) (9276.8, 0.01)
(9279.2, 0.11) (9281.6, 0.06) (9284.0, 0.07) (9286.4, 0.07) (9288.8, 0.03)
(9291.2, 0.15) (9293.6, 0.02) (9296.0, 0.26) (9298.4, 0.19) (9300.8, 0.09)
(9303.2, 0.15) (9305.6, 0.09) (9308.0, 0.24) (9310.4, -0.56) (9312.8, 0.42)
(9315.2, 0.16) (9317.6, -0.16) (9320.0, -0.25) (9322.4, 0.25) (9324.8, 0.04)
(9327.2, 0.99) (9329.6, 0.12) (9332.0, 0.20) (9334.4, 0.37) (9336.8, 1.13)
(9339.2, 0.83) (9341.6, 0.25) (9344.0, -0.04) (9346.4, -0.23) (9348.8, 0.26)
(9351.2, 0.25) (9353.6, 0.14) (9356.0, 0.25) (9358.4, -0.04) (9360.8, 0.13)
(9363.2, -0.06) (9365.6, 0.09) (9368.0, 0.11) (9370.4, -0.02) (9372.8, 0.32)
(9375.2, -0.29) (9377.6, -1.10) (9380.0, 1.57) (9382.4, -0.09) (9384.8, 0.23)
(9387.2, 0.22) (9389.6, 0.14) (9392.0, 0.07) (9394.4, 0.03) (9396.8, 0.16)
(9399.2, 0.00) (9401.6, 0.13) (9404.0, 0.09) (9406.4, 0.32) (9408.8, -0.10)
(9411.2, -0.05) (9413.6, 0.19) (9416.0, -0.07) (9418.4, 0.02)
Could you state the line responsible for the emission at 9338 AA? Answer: H-beta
